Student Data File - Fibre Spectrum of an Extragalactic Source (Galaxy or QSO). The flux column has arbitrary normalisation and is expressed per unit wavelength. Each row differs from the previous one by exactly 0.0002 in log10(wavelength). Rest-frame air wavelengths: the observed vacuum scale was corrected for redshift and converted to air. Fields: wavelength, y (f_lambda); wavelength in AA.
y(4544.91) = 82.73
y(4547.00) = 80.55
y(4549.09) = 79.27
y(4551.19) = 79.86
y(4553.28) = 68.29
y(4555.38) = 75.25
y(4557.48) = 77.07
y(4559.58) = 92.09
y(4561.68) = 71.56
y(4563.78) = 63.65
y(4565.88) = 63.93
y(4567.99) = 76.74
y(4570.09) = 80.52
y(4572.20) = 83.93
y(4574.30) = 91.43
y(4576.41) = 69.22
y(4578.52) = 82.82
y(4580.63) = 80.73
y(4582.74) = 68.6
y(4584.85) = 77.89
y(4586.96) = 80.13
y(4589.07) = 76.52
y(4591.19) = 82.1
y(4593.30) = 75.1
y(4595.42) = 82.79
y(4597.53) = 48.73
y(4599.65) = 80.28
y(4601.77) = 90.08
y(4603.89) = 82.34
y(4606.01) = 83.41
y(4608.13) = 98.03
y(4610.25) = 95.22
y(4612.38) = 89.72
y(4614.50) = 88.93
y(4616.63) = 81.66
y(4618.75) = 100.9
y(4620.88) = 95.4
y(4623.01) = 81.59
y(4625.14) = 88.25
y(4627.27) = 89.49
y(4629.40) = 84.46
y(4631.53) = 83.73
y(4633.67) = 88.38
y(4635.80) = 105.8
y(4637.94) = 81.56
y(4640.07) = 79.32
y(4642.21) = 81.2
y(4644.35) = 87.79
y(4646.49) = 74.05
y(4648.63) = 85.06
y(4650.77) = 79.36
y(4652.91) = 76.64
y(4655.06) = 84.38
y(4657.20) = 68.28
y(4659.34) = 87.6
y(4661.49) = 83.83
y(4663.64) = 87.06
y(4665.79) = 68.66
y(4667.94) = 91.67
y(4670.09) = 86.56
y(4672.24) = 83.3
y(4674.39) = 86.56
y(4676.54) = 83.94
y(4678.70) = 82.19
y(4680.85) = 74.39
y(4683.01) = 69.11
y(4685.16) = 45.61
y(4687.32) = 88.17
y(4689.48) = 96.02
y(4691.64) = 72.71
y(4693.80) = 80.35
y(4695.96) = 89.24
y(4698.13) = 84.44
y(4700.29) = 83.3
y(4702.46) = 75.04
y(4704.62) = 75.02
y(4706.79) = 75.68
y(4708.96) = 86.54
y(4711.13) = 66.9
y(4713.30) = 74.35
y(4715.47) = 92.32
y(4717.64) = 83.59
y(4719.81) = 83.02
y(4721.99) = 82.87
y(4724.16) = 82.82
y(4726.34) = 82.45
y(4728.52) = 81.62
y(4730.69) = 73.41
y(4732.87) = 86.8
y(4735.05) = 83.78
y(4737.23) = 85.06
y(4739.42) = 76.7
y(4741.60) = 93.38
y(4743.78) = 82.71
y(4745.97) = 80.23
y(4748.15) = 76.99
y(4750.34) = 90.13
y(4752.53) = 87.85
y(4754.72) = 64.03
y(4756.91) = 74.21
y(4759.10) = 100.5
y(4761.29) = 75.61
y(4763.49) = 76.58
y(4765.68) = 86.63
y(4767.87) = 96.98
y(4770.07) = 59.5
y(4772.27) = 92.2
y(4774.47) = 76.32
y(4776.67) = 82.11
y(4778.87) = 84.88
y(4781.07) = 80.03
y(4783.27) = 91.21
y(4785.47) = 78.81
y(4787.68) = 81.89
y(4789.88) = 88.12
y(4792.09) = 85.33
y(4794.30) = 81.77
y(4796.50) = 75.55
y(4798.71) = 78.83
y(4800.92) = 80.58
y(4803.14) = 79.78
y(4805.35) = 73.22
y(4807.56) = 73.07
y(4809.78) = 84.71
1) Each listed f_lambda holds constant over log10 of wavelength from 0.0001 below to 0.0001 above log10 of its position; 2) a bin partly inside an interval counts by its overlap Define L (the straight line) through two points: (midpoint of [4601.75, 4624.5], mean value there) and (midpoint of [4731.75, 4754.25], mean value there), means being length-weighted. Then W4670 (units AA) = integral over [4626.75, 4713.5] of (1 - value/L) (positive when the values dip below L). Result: 5.9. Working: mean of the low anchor 89.7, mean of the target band 81.2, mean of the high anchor 83.8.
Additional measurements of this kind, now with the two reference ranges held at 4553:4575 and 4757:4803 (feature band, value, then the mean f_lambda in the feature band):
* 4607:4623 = -2.85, 92.1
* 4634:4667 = -1.32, 82.2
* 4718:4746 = -0.56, 82.8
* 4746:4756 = 0.24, 79.7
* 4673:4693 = 0.54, 77.8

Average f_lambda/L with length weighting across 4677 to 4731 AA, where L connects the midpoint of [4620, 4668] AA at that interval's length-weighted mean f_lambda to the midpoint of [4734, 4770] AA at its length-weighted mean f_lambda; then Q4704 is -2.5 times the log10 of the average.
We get 0.050 mag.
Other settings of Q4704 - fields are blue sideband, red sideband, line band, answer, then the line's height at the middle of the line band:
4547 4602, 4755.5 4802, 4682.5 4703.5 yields 0.02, 79.9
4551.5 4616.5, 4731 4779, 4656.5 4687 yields 0.03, 80.8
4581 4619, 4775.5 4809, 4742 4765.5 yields 0.00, 81.2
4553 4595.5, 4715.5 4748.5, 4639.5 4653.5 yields -0.01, 79.8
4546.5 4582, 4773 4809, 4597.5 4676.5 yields -0.09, 78.5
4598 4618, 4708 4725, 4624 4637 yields -0.05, 85.7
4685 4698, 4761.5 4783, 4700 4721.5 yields 0.03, 81.5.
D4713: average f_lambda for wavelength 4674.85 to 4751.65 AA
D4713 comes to 80.7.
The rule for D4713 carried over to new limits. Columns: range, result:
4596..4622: 86.2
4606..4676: 85.7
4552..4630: 81.1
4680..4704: 78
